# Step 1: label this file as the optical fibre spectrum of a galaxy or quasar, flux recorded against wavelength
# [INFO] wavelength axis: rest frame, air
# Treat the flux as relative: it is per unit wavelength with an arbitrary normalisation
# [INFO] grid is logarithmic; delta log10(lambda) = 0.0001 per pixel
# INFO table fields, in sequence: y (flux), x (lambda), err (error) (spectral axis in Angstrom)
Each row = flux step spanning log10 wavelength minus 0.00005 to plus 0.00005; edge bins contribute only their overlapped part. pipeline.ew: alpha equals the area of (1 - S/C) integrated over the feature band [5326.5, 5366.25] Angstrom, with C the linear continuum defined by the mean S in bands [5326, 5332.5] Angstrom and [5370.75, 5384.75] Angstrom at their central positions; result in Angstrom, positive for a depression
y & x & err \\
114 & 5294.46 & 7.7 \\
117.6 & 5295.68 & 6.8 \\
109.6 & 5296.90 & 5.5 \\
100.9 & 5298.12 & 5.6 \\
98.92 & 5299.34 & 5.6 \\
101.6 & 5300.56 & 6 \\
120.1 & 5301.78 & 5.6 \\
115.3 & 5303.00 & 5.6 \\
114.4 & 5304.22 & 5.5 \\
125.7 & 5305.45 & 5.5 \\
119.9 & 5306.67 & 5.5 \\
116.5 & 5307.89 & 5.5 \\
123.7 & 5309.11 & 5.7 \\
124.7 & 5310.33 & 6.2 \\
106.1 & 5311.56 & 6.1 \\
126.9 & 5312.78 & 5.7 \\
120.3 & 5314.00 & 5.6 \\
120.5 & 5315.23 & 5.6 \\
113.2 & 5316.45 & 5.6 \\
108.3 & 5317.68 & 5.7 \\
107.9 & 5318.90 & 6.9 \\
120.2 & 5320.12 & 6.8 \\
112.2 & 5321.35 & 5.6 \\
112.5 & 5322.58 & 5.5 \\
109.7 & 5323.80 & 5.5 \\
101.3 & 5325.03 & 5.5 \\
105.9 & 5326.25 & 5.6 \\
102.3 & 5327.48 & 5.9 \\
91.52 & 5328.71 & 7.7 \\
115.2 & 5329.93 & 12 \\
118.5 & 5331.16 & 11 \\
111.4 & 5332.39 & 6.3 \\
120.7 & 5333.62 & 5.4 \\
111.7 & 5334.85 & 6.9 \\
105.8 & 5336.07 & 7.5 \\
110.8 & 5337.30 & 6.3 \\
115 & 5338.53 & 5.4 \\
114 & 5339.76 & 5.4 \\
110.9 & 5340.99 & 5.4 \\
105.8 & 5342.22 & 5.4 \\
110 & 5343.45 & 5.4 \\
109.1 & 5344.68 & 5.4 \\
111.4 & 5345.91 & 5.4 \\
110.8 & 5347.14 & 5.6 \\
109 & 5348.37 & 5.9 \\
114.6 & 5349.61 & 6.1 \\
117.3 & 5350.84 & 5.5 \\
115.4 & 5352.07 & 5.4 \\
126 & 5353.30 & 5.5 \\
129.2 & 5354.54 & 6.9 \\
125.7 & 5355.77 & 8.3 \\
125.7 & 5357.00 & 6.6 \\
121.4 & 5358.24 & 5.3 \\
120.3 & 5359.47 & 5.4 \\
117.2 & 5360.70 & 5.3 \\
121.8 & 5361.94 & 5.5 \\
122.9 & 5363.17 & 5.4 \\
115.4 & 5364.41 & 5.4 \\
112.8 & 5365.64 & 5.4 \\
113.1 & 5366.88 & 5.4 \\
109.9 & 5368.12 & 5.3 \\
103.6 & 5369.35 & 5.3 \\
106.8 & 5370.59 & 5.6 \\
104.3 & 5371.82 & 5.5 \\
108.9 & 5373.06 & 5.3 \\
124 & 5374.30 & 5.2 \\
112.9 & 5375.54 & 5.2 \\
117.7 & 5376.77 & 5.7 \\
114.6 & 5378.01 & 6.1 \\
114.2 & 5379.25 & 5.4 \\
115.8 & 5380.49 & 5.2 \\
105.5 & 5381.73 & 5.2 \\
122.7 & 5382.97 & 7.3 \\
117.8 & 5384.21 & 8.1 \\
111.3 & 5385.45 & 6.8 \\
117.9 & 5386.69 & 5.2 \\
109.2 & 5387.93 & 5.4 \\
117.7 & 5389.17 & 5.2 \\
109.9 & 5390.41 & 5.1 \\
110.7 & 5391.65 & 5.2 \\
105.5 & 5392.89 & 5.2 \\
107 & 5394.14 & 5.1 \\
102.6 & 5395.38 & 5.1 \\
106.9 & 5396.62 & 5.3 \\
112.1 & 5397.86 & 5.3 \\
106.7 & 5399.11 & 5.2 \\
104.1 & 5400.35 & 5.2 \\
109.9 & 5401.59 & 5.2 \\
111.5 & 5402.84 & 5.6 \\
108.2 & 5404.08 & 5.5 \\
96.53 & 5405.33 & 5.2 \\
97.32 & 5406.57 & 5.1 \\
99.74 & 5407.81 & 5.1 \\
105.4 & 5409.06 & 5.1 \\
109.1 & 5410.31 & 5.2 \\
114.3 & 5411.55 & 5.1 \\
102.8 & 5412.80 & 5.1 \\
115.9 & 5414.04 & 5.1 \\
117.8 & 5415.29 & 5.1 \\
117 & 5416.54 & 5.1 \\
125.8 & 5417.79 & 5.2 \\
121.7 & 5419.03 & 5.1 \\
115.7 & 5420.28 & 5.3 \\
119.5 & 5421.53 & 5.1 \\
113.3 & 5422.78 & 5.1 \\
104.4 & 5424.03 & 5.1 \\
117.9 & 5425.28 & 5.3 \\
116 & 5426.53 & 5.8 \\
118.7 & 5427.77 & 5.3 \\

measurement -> -1.8 Angstrom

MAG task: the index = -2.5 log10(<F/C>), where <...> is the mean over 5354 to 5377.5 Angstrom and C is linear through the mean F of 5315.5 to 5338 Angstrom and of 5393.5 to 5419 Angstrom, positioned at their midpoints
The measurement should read -0.07 mag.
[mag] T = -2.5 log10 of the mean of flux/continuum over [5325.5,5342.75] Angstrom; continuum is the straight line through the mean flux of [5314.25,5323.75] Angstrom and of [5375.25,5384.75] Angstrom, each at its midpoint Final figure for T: 0.039 mag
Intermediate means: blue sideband 114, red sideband 115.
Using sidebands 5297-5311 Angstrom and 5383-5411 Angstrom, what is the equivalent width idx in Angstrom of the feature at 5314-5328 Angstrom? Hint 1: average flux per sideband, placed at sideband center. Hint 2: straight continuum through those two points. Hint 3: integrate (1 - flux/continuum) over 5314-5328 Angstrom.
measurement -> 0.3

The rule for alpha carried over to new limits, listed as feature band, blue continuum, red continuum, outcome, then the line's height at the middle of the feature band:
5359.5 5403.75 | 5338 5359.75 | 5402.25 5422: 0.5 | 114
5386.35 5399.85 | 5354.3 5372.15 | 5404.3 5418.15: 0.3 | 112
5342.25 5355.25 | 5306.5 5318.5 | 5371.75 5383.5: 0.1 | 116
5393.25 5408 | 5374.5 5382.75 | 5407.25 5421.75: 1.1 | 114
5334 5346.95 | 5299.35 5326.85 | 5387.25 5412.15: 0.2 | 112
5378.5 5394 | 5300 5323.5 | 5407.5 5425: 0.2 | 114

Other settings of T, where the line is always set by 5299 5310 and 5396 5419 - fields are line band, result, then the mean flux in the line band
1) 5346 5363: -0.063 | 119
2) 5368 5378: 0.001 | 111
